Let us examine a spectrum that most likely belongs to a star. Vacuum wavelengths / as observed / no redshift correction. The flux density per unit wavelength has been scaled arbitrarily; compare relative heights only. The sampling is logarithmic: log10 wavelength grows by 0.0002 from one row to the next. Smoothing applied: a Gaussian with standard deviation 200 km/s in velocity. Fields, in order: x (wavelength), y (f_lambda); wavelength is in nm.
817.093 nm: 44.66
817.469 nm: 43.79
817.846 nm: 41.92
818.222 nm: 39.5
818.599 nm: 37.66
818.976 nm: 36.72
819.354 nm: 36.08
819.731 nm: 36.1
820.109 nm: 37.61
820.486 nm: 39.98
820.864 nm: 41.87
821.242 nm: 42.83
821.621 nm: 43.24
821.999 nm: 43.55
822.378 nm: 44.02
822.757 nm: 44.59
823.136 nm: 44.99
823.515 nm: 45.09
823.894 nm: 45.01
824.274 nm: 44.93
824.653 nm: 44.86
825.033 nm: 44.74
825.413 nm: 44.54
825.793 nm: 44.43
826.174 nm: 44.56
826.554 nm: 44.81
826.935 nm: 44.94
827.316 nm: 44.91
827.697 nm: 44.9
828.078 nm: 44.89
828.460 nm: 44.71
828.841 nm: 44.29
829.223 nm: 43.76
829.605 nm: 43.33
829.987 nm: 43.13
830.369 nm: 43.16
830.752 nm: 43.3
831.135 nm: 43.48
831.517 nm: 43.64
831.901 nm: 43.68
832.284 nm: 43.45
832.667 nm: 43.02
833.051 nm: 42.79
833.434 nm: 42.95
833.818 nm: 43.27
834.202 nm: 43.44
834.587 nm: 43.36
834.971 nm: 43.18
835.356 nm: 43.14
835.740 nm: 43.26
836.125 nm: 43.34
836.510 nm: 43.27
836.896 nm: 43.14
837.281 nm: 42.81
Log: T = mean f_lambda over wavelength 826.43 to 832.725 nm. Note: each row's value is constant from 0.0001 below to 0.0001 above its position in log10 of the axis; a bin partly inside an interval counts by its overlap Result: 44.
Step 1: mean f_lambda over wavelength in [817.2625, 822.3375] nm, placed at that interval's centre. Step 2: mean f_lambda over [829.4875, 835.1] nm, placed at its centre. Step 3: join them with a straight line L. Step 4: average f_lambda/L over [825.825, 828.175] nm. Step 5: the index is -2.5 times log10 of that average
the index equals -0.07 mag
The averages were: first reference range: 40.2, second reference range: 43.3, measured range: 44.8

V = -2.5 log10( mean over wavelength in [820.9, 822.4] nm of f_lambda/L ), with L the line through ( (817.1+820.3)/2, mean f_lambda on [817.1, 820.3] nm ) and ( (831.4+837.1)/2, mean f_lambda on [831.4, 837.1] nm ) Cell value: -0.09 mag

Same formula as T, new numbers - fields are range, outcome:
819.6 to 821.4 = 39.7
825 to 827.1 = 44.7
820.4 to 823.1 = 43.1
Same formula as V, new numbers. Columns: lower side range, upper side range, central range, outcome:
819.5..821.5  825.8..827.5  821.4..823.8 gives -0.07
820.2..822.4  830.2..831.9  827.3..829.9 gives -0.03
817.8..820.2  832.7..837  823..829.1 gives -0.12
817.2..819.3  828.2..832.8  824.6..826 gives -0.07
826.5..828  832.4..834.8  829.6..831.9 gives 0.01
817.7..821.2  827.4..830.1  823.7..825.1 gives -0.08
